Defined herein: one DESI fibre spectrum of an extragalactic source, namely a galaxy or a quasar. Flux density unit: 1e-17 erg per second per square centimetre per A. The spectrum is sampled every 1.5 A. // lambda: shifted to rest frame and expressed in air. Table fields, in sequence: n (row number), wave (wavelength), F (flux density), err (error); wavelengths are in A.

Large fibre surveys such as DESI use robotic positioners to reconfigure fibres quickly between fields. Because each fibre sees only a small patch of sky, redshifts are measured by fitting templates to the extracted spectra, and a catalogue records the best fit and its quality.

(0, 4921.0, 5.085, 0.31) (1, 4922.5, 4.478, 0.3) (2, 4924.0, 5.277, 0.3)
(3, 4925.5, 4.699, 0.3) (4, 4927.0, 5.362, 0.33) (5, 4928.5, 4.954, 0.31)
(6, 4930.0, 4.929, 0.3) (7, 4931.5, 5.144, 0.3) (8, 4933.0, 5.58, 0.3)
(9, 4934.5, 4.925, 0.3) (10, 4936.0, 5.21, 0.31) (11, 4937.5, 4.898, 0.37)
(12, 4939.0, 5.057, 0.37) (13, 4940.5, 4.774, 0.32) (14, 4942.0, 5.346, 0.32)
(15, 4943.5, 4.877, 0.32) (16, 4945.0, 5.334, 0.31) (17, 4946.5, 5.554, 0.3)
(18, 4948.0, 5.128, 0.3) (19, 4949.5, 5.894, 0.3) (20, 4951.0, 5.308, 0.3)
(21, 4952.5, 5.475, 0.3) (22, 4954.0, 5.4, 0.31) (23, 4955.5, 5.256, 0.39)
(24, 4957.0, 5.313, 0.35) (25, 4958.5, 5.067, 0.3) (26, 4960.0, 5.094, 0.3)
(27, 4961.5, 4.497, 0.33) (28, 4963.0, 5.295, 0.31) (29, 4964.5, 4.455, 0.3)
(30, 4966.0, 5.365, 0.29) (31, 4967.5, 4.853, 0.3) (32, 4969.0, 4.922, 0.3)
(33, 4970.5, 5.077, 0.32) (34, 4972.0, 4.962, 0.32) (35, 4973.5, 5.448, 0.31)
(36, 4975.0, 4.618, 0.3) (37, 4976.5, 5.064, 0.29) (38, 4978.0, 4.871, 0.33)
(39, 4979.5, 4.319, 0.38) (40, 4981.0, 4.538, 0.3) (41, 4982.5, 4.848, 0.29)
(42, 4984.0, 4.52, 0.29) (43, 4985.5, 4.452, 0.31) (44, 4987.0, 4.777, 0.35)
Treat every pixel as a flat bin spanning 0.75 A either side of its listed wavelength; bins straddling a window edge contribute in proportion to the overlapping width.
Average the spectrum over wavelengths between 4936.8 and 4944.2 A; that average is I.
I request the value 4.99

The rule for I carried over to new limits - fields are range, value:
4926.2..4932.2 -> 5.09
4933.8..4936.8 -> 5.07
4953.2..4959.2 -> 5.26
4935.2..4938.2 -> 5.05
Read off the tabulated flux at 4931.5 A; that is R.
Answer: 5.144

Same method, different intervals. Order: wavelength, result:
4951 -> 5.308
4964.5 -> 4.455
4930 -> 4.929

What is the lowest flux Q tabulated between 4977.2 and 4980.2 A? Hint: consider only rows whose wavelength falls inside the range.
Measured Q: 4.319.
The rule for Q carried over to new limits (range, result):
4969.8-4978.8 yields 4.618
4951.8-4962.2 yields 4.497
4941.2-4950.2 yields 4.877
